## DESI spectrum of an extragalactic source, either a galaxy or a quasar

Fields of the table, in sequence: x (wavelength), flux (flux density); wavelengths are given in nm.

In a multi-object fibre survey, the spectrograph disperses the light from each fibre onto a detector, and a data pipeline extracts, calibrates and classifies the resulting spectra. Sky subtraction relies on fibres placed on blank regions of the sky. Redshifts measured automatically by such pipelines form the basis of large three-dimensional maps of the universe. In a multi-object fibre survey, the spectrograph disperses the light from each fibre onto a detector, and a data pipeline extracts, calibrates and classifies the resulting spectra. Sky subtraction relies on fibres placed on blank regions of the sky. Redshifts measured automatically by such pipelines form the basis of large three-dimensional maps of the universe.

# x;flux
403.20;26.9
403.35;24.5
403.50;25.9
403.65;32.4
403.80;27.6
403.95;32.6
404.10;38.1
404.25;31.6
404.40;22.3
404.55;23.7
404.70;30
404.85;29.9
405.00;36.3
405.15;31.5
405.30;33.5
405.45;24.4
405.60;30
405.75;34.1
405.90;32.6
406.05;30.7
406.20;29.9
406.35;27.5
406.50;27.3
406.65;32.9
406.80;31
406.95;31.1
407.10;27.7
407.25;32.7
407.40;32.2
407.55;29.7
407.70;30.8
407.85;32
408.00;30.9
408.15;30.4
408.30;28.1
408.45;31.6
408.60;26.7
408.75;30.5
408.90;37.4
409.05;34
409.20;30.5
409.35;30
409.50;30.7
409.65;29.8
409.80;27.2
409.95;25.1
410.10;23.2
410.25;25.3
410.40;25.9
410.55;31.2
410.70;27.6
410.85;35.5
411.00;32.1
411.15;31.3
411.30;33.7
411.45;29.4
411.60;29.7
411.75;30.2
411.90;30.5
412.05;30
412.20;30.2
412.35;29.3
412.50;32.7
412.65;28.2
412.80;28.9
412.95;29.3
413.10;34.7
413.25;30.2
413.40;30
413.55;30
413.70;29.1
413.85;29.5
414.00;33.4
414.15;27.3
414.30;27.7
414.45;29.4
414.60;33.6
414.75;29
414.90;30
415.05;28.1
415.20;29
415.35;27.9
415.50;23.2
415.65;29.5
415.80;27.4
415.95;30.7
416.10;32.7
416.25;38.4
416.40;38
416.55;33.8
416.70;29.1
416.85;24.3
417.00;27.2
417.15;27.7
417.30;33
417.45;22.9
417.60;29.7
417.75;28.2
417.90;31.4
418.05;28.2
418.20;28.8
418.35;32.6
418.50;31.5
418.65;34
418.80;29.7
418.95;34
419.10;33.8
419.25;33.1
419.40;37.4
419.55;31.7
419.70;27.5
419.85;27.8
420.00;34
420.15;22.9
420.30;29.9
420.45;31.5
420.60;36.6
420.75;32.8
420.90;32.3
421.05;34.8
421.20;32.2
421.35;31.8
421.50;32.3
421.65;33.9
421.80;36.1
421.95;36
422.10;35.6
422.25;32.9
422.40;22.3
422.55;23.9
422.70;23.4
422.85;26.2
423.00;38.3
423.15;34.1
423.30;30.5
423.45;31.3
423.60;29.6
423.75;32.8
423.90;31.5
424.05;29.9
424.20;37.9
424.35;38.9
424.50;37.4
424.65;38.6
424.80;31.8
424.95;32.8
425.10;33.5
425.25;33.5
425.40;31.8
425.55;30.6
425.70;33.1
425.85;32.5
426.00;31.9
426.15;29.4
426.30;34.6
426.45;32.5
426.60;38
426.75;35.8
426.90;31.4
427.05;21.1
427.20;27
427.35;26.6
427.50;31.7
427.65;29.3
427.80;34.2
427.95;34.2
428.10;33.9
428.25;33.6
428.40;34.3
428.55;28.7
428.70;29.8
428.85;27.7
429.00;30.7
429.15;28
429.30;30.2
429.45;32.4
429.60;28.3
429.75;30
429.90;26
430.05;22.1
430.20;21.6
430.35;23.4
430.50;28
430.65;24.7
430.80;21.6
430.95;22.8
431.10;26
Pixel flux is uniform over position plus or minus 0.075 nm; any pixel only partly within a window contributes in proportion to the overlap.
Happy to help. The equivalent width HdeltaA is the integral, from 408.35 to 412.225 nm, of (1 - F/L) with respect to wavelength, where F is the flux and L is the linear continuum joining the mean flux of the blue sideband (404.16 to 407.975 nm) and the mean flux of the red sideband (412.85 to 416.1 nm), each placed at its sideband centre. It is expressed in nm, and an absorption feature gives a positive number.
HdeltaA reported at -0.01 nm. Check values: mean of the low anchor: 30.3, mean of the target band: 30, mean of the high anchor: 29.5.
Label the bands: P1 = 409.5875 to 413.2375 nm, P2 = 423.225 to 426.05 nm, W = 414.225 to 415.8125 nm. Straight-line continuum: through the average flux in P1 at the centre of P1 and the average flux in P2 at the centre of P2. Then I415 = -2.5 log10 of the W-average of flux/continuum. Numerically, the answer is 0.07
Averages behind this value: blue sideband 29.6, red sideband 33.2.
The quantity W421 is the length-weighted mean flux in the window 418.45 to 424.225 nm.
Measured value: 31.7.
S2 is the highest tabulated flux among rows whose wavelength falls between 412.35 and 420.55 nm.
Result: 38.4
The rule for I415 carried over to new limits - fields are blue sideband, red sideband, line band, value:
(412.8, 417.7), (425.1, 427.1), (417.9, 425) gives -0.03 mag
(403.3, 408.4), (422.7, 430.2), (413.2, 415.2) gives 0.03 mag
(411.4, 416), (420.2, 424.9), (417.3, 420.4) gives 0.03 mag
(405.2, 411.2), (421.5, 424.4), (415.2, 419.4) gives 0.02 mag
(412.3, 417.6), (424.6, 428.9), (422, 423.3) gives 0.05 mag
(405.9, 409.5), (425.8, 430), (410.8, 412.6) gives -0.01 mag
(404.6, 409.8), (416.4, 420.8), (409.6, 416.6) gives 0.03 mag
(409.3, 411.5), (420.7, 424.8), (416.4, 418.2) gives 0.07 mag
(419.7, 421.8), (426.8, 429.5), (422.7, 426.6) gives -0.07 mag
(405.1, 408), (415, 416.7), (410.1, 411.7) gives 0.03 mag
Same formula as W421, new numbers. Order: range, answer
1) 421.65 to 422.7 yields 30.8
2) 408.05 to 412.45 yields 29.9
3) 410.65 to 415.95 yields 30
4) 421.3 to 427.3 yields 32.1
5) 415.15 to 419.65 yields 30.6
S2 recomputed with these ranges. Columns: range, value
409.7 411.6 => 35.5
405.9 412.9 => 37.4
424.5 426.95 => 38.6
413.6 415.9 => 33.6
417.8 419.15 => 34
